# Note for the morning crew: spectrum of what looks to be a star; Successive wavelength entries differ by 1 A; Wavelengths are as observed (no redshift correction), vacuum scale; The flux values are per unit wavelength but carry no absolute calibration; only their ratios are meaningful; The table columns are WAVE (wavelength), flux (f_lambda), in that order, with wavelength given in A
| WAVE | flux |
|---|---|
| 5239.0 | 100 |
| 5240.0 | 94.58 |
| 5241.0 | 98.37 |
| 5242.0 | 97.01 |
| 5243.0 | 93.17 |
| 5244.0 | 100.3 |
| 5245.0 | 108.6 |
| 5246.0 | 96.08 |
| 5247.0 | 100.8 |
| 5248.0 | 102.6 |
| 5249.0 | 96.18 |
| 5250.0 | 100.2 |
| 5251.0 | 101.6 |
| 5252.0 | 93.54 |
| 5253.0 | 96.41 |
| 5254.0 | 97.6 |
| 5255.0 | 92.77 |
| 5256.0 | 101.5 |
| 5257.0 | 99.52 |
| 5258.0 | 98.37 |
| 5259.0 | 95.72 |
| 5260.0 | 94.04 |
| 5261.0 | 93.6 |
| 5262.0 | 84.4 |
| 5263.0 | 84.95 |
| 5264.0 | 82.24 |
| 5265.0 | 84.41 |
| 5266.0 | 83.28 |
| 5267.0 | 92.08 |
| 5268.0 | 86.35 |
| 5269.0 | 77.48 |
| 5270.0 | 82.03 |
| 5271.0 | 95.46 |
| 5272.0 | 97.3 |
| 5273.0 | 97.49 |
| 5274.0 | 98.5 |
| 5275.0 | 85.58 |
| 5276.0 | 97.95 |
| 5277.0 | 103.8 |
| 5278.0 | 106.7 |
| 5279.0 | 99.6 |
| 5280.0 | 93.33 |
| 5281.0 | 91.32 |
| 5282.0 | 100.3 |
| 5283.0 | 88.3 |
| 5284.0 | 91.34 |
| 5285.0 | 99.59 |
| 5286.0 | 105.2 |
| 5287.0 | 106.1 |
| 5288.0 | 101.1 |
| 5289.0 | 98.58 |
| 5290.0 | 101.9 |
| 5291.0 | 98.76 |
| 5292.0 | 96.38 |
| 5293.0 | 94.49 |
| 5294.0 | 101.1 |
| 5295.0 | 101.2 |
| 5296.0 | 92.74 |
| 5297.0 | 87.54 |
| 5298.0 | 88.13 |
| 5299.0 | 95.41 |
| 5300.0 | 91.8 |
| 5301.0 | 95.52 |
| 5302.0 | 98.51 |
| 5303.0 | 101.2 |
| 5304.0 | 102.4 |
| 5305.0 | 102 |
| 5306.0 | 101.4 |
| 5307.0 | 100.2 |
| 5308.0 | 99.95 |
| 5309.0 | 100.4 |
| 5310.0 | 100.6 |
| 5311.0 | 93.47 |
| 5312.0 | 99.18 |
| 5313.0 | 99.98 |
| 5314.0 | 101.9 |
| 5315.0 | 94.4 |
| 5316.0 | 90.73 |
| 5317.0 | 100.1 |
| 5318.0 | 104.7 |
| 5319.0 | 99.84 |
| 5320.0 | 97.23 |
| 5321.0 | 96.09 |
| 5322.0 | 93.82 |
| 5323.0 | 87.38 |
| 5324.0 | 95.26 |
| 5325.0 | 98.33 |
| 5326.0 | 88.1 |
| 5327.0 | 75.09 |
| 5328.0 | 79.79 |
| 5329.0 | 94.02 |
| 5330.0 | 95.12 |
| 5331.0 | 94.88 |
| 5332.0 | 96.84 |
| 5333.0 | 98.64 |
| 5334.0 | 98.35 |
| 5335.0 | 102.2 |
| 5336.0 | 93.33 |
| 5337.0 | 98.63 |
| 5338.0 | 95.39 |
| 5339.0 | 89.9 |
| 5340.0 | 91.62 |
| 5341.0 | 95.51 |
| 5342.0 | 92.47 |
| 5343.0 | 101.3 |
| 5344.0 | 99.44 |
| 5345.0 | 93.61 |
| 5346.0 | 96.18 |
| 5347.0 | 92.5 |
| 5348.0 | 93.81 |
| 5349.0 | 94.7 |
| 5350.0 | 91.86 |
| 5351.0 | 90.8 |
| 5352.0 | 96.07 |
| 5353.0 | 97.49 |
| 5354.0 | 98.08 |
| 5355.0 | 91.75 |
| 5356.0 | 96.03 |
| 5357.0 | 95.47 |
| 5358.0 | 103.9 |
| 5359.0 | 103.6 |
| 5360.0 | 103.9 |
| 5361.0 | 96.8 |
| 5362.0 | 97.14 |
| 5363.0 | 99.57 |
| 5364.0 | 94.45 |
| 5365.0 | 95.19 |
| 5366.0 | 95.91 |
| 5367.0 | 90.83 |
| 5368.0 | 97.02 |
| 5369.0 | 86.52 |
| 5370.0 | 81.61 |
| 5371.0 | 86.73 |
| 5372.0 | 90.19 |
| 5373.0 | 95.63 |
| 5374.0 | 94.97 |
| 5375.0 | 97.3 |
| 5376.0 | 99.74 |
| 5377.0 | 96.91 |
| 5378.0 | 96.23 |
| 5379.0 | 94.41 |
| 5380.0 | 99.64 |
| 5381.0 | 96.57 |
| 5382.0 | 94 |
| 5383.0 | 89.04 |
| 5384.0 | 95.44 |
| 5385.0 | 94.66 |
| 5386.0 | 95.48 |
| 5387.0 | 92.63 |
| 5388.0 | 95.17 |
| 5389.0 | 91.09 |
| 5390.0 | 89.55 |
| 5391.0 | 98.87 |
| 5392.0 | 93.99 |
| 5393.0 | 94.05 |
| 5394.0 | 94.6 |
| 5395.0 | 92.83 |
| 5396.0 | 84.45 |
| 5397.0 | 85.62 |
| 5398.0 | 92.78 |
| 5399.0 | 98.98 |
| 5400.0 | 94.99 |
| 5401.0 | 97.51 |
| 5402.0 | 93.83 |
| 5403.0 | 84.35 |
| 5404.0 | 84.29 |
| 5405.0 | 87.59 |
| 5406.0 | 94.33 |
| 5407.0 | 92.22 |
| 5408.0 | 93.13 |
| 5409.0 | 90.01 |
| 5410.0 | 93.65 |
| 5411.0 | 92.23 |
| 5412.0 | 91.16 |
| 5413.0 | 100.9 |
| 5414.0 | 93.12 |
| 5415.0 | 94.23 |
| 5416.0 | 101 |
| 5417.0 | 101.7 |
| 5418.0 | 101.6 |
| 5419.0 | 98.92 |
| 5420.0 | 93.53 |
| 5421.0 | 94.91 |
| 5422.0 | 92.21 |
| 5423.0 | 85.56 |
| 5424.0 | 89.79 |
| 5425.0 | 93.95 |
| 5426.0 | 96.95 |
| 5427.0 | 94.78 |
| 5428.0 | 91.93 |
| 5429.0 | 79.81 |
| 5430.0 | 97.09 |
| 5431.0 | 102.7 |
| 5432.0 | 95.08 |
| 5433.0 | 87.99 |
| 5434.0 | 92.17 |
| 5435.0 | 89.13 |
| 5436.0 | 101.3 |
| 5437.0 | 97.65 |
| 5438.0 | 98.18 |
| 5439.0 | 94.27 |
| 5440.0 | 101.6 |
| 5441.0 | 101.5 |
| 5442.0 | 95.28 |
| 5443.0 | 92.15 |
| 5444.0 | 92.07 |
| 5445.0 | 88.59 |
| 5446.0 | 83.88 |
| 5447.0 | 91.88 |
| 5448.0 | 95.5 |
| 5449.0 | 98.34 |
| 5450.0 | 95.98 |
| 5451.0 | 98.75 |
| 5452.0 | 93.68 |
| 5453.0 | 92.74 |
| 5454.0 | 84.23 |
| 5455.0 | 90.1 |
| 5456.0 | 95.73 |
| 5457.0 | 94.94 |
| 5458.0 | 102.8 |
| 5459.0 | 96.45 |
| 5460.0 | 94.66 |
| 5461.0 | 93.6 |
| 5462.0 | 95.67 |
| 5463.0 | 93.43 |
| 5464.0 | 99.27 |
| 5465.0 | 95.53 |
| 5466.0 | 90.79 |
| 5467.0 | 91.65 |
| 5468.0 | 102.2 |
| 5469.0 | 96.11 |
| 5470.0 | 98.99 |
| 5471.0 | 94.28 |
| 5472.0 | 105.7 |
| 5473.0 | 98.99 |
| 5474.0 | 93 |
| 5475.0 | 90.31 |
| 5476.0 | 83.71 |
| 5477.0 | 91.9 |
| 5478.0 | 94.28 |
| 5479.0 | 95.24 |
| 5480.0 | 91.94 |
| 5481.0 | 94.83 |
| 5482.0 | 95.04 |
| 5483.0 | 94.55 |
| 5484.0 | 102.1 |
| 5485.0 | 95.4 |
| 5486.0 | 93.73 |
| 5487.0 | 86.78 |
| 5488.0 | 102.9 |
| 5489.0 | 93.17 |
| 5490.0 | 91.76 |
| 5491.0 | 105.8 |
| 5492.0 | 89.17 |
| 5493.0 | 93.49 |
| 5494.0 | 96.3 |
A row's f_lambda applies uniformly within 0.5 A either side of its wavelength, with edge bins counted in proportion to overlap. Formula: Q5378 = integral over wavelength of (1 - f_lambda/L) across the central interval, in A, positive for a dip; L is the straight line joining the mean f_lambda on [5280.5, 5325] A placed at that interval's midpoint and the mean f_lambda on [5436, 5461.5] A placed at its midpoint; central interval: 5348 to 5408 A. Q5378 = 1.2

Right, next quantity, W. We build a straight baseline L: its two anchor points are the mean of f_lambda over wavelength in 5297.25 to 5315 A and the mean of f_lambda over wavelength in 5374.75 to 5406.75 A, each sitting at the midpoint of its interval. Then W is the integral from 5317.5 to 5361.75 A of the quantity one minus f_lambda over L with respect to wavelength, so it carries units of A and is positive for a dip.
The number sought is 0.5 A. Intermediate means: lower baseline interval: 98.1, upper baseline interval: 93.4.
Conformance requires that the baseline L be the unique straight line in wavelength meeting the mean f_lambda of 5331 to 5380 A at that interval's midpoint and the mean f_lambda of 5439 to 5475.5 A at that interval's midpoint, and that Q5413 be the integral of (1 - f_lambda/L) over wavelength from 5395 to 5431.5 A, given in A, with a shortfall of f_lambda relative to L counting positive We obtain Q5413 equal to 0.8 A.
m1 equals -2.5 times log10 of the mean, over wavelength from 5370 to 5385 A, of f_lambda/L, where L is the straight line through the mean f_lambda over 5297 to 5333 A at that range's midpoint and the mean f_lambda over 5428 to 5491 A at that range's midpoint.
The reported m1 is 0.011 mag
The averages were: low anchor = 95.7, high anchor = 94.6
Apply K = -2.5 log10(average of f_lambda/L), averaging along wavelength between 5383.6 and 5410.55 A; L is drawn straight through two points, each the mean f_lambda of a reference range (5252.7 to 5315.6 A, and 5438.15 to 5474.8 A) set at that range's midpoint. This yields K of 0.03 mag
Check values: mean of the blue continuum 95.6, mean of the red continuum 95.1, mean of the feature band 92.4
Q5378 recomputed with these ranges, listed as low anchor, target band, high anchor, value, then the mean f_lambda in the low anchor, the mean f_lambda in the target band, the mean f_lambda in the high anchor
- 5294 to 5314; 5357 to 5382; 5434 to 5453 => 0.20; 97.7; 95.6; 94.9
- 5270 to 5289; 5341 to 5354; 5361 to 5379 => -0.05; 97.3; 95.2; 94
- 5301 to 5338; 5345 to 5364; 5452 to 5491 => -0.08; 96.5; 96.5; 94.8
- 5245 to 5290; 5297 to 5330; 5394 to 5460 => -0.34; 95.1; 95.7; 93.7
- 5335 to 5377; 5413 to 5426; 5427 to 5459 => -0.13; 95.2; 95.3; 94.1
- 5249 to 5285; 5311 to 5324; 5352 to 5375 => -0.34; 93.5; 96.9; 95.2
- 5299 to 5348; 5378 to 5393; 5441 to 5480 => 0.14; 96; 94.4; 94.3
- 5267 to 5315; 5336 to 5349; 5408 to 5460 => 0.13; 96.7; 95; 94.4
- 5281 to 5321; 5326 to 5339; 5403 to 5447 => 0.49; 97.9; 93.2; 93.7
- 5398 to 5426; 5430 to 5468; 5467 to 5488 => -0.09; 93.7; 94.7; 95.1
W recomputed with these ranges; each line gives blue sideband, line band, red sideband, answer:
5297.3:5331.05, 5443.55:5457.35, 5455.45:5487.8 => 0.4 A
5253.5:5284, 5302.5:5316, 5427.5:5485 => -0.9 A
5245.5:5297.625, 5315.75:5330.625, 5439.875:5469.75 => 0.3 A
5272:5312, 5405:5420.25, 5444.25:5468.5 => 0.0 A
